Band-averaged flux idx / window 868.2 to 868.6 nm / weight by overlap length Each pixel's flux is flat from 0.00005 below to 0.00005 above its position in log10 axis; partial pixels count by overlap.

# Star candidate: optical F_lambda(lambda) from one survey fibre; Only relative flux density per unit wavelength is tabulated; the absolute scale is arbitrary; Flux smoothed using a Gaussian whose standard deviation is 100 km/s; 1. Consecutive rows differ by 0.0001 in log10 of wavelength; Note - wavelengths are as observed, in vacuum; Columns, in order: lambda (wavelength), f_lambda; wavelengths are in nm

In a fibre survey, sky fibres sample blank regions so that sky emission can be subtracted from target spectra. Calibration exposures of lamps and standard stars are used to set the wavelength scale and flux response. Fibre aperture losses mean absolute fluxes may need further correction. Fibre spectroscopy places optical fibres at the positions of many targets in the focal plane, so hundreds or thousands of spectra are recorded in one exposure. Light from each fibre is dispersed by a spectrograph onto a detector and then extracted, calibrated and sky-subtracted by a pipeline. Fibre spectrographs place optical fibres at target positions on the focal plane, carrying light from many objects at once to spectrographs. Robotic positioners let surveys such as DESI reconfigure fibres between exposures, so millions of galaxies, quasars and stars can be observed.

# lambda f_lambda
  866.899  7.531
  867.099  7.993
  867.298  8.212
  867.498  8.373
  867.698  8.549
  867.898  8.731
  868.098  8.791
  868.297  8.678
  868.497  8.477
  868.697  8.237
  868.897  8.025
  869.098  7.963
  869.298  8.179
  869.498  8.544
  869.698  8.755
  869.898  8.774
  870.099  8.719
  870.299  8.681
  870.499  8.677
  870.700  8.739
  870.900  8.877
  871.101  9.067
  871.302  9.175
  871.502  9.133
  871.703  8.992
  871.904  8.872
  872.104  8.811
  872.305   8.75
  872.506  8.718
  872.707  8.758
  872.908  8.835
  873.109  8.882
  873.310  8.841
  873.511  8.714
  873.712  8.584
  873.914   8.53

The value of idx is 8.57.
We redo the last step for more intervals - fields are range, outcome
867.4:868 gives 8.54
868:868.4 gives 8.75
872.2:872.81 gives 8.74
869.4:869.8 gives 8.66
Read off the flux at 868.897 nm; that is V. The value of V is 8.025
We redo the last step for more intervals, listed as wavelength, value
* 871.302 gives 9.175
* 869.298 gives 8.179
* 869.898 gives 8.774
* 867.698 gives 8.549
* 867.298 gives 8.212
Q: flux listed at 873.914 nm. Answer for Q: 8.53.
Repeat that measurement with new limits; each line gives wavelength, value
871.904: 8.872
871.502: 9.133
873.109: 8.882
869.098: 7.963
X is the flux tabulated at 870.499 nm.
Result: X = 8.677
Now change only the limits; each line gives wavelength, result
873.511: 8.714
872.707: 8.758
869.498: 8.544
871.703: 8.992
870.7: 8.739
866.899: 7.531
